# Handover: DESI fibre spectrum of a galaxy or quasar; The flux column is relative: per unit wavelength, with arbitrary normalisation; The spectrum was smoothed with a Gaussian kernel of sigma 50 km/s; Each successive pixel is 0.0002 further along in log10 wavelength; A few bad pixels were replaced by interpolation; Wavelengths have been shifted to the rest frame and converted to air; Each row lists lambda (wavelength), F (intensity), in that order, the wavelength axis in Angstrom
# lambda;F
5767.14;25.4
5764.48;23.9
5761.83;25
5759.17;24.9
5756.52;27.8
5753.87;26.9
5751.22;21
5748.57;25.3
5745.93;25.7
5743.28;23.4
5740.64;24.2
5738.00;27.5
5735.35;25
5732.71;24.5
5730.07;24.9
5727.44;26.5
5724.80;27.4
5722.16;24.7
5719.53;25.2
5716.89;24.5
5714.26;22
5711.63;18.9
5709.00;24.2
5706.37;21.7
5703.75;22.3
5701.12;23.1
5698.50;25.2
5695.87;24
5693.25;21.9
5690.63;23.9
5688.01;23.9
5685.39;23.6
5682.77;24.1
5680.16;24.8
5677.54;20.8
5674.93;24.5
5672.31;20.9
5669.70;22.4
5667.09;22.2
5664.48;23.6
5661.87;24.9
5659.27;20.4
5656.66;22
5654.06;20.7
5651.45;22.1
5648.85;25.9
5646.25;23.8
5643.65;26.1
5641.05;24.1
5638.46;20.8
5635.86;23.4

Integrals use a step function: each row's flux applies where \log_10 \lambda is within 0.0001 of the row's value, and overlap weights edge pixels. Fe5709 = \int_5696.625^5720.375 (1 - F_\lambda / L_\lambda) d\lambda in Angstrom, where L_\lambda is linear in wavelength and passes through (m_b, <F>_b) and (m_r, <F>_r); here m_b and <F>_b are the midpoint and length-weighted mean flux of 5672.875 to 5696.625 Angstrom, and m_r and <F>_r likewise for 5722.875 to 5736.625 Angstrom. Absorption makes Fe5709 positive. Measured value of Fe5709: 1.5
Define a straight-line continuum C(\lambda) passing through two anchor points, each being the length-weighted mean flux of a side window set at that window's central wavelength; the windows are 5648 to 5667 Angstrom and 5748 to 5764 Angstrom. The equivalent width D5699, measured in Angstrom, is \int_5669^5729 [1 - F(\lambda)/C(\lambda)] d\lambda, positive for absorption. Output 0.4 Angstrom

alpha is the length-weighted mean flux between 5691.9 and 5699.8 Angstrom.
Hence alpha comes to 23.7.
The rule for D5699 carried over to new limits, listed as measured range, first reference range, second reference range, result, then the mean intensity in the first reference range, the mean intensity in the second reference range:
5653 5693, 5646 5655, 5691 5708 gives 0.49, 23.1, 23.1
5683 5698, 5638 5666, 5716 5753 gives 0.28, 23.2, 25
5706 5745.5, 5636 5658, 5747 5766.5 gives 0.14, 23.2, 25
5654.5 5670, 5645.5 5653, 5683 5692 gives 0.87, 23.8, 23.8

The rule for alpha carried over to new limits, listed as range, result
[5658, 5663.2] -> 22.7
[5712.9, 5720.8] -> 23.9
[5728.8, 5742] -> 25.2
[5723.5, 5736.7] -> 25.7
